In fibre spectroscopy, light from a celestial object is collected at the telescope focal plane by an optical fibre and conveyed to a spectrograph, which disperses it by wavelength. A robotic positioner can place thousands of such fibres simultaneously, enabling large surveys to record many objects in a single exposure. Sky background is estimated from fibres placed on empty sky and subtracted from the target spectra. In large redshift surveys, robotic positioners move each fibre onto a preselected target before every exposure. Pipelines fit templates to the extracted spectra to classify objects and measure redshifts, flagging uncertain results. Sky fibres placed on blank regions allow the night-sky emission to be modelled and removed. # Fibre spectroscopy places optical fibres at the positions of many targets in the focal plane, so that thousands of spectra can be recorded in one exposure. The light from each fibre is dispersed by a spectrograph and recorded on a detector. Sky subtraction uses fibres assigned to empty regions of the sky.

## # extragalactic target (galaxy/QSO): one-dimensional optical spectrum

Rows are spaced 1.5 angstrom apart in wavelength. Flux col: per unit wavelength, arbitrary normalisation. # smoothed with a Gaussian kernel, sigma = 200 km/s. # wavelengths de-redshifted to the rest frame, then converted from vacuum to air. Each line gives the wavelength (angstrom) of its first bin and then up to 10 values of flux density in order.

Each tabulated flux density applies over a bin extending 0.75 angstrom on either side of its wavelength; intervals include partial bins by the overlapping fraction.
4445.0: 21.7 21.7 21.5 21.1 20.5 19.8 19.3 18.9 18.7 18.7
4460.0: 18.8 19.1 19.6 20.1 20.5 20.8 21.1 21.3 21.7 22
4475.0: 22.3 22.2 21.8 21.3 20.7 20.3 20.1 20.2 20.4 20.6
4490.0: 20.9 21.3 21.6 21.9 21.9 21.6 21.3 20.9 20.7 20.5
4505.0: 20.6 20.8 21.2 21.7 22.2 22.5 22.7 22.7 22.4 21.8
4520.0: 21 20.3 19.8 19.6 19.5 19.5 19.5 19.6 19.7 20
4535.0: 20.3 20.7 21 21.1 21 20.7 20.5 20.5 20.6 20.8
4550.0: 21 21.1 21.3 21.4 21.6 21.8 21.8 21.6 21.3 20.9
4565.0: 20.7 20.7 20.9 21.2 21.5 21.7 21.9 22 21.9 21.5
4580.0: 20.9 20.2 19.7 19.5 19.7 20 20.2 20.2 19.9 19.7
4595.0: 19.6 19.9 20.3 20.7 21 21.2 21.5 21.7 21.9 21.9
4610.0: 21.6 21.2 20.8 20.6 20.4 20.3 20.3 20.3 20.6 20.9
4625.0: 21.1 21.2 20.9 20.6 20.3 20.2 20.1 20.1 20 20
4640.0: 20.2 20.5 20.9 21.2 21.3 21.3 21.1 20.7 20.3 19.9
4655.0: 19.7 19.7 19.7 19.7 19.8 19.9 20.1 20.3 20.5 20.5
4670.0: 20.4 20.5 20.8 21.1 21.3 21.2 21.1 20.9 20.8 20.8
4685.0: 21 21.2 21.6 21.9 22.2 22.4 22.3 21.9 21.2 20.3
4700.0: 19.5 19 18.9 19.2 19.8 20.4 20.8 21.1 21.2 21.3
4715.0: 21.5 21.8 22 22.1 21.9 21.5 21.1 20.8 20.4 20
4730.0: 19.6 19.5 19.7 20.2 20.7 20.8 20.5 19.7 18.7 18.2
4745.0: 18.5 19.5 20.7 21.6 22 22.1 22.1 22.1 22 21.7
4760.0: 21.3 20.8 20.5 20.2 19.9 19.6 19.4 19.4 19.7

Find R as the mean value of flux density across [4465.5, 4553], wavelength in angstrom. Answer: 21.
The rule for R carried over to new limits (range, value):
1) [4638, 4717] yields 20.7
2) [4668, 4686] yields 20.9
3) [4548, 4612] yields 21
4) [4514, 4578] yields 20.9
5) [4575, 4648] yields 20.6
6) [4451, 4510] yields 20.7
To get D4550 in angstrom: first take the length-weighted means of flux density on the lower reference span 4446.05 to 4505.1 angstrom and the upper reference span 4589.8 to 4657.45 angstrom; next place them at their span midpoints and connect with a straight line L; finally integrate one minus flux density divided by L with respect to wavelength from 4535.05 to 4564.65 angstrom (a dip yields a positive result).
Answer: -0.6 angstrom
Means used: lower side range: 20.7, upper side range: 20.6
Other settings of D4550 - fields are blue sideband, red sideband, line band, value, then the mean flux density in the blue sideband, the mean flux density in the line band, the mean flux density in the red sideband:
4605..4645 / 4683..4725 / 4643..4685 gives 0.7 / 20.7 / 20.6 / 21.1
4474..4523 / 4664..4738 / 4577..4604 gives 1.0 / 21.3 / 20.3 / 20.8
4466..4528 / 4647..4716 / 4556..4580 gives -0.5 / 21.2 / 21.4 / 20.7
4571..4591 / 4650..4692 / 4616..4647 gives 0.2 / 20.8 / 20.6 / 20.6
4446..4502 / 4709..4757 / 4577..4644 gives 0.5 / 20.7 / 20.6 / 20.8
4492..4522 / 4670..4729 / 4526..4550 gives 1.2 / 21.5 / 20.4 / 21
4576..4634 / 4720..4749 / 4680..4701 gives -1.0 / 20.6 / 21.3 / 20.1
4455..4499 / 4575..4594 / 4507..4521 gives -0.9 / 20.7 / 22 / 20.4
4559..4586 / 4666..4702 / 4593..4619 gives 0.3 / 21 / 20.8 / 21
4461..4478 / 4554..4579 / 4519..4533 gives 0.9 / 21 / 19.9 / 21.4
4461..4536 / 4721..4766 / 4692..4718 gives -0.2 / 20.9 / 20.8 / 20.6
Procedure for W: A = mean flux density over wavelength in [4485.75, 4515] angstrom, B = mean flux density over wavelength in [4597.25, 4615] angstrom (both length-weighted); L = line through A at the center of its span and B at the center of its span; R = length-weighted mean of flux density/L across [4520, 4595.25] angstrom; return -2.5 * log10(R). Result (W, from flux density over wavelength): 0.03 mag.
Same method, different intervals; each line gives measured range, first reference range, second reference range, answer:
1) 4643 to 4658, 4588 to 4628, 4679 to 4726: 0.017 mag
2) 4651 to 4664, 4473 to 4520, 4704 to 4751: 0.048 mag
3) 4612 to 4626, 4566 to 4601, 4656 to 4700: 0.005 mag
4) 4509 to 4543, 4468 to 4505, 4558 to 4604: 0.009 mag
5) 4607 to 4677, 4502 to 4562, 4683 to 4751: 0.011 mag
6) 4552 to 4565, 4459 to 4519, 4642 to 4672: -0.030 mag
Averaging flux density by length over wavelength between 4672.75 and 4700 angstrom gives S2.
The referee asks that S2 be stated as 21.3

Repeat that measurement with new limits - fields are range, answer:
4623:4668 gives 20.4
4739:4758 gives 20.6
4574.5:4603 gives 20.4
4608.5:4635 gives 20.7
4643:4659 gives 20.5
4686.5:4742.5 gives 20.8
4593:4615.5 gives 20.9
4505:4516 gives 21.9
